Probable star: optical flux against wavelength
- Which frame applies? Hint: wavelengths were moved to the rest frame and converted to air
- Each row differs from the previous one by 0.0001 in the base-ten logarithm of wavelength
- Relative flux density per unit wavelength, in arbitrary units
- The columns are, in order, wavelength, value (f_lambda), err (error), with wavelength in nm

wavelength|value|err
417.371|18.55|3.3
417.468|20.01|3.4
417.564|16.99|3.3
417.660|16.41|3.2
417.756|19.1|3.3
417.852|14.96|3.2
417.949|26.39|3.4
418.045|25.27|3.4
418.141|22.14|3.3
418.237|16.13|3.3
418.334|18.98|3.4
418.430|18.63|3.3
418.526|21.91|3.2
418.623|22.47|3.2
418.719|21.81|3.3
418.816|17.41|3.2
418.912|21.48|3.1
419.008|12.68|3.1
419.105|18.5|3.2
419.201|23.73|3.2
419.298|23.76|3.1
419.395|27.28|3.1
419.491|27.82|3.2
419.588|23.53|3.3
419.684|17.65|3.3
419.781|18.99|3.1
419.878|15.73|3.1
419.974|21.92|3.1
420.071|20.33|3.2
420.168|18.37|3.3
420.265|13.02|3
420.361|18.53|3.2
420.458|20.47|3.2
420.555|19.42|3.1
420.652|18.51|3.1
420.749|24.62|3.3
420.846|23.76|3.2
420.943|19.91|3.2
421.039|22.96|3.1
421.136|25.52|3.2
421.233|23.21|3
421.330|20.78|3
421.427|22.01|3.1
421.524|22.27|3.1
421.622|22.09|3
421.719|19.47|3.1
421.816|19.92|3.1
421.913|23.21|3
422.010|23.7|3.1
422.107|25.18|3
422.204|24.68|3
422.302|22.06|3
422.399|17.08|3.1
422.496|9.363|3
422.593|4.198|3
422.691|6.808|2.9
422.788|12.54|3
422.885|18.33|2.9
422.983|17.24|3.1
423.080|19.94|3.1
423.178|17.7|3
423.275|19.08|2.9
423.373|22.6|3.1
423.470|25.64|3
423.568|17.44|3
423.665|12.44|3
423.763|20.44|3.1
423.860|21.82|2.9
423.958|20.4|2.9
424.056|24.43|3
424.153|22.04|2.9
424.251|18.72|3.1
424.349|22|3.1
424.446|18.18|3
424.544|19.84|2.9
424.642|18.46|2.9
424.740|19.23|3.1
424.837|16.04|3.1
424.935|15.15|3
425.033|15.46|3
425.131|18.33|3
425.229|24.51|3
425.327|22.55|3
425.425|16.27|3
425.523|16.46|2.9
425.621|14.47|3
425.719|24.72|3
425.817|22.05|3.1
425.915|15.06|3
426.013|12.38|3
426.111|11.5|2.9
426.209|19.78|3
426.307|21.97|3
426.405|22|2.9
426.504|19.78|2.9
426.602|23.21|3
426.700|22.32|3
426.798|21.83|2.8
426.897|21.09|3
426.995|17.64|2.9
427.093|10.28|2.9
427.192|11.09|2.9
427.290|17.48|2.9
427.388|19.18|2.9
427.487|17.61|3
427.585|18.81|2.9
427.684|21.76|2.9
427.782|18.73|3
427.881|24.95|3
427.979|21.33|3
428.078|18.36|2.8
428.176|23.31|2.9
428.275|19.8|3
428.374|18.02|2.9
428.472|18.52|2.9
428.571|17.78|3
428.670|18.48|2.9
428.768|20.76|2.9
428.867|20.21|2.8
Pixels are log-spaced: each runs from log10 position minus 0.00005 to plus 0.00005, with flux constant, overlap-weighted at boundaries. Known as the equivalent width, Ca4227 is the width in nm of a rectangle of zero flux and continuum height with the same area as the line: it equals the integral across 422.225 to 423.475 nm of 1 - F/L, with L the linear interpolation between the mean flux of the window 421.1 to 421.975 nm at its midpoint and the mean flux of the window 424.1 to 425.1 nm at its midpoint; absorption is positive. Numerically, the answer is 0.259 nm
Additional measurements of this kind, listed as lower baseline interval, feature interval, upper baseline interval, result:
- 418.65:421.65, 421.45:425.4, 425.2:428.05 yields 0.18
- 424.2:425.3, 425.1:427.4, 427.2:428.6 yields 0.06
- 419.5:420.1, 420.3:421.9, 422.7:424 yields -0.15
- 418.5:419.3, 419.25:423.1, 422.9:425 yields -0.01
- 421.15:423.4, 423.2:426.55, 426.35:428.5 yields 0.00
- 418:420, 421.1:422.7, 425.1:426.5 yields 0.02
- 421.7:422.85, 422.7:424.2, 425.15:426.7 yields -0.10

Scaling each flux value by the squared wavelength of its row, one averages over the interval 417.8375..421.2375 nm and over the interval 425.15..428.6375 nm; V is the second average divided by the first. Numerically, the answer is 0.95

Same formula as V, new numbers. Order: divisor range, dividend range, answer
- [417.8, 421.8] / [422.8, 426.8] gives 0.94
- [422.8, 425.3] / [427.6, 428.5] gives 1.08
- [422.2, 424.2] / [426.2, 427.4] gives 1.09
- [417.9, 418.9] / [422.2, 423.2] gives 0.72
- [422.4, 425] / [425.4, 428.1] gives 1.07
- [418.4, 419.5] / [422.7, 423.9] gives 0.88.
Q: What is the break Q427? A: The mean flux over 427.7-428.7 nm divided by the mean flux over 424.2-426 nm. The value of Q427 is 1.07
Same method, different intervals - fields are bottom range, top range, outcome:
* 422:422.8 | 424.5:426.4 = 1.14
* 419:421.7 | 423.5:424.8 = 0.93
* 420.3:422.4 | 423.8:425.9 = 0.89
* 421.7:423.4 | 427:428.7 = 1.04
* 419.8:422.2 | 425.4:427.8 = 0.87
